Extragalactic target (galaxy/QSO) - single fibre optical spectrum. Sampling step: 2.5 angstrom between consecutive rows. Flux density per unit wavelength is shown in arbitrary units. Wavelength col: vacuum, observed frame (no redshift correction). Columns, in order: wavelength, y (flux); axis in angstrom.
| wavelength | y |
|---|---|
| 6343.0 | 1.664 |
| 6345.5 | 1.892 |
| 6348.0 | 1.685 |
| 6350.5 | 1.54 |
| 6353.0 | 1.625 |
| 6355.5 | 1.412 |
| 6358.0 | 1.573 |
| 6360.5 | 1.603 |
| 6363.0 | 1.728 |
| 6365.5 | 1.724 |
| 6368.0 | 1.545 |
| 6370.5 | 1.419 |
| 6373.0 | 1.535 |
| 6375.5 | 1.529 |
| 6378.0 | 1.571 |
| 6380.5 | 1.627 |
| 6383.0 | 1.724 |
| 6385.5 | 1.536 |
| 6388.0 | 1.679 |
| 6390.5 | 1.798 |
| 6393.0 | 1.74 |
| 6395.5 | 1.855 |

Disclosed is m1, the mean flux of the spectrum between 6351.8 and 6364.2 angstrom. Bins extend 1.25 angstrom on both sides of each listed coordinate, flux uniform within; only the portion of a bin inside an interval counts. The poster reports 1.59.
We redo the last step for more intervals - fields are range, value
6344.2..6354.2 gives 1.69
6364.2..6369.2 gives 1.64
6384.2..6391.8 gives 1.67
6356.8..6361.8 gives 1.59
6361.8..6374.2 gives 1.59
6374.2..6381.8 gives 1.58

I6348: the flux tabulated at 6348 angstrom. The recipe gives 1.685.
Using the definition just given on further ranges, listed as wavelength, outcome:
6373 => 1.535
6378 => 1.571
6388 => 1.679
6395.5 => 1.855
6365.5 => 1.724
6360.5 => 1.603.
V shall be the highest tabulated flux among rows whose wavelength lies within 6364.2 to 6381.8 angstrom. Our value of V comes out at 1.724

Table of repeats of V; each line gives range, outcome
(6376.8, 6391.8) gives 1.798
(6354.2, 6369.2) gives 1.728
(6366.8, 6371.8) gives 1.545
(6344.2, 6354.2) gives 1.892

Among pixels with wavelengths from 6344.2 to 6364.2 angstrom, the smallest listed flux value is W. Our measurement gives 1.412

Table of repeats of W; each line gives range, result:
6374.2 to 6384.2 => 1.529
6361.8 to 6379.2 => 1.419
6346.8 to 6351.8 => 1.54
